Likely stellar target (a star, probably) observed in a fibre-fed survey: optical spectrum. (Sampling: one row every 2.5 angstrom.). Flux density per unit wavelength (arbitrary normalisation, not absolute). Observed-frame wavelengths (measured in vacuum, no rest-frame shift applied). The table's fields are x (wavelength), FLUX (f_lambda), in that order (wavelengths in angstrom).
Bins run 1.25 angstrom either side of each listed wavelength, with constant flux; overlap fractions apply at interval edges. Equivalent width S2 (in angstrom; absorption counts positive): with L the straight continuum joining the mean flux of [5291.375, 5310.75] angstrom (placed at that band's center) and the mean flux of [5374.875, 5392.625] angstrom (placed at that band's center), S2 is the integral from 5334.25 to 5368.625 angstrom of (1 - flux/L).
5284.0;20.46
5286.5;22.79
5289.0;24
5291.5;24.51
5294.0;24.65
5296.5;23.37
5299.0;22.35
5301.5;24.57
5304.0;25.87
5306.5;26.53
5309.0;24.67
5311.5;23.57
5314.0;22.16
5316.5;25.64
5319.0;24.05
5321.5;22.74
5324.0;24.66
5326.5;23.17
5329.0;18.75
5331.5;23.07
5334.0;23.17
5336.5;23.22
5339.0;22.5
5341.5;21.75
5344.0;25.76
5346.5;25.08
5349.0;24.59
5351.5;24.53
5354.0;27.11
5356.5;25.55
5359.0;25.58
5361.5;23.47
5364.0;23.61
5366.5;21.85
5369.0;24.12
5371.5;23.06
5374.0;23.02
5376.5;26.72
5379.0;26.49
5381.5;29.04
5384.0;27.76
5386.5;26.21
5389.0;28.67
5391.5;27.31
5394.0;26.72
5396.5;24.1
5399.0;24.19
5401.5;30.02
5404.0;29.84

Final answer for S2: 2.74 angstrom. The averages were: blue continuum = 24.5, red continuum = 27.4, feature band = 24.2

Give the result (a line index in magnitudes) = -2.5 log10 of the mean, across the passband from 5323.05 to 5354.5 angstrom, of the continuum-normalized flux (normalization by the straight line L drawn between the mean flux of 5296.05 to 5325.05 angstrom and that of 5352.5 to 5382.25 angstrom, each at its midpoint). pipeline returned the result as 0.045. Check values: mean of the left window 24.2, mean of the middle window 23.6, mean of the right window 24.9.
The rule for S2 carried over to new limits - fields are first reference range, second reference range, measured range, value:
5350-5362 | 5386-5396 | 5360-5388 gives 1.3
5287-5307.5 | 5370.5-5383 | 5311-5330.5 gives 1.4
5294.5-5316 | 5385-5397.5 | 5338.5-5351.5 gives 0.7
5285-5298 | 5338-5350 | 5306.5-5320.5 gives -0.2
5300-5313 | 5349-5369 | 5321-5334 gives 1.2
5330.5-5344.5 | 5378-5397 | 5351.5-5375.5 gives 0.9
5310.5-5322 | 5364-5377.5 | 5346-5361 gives -1.0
